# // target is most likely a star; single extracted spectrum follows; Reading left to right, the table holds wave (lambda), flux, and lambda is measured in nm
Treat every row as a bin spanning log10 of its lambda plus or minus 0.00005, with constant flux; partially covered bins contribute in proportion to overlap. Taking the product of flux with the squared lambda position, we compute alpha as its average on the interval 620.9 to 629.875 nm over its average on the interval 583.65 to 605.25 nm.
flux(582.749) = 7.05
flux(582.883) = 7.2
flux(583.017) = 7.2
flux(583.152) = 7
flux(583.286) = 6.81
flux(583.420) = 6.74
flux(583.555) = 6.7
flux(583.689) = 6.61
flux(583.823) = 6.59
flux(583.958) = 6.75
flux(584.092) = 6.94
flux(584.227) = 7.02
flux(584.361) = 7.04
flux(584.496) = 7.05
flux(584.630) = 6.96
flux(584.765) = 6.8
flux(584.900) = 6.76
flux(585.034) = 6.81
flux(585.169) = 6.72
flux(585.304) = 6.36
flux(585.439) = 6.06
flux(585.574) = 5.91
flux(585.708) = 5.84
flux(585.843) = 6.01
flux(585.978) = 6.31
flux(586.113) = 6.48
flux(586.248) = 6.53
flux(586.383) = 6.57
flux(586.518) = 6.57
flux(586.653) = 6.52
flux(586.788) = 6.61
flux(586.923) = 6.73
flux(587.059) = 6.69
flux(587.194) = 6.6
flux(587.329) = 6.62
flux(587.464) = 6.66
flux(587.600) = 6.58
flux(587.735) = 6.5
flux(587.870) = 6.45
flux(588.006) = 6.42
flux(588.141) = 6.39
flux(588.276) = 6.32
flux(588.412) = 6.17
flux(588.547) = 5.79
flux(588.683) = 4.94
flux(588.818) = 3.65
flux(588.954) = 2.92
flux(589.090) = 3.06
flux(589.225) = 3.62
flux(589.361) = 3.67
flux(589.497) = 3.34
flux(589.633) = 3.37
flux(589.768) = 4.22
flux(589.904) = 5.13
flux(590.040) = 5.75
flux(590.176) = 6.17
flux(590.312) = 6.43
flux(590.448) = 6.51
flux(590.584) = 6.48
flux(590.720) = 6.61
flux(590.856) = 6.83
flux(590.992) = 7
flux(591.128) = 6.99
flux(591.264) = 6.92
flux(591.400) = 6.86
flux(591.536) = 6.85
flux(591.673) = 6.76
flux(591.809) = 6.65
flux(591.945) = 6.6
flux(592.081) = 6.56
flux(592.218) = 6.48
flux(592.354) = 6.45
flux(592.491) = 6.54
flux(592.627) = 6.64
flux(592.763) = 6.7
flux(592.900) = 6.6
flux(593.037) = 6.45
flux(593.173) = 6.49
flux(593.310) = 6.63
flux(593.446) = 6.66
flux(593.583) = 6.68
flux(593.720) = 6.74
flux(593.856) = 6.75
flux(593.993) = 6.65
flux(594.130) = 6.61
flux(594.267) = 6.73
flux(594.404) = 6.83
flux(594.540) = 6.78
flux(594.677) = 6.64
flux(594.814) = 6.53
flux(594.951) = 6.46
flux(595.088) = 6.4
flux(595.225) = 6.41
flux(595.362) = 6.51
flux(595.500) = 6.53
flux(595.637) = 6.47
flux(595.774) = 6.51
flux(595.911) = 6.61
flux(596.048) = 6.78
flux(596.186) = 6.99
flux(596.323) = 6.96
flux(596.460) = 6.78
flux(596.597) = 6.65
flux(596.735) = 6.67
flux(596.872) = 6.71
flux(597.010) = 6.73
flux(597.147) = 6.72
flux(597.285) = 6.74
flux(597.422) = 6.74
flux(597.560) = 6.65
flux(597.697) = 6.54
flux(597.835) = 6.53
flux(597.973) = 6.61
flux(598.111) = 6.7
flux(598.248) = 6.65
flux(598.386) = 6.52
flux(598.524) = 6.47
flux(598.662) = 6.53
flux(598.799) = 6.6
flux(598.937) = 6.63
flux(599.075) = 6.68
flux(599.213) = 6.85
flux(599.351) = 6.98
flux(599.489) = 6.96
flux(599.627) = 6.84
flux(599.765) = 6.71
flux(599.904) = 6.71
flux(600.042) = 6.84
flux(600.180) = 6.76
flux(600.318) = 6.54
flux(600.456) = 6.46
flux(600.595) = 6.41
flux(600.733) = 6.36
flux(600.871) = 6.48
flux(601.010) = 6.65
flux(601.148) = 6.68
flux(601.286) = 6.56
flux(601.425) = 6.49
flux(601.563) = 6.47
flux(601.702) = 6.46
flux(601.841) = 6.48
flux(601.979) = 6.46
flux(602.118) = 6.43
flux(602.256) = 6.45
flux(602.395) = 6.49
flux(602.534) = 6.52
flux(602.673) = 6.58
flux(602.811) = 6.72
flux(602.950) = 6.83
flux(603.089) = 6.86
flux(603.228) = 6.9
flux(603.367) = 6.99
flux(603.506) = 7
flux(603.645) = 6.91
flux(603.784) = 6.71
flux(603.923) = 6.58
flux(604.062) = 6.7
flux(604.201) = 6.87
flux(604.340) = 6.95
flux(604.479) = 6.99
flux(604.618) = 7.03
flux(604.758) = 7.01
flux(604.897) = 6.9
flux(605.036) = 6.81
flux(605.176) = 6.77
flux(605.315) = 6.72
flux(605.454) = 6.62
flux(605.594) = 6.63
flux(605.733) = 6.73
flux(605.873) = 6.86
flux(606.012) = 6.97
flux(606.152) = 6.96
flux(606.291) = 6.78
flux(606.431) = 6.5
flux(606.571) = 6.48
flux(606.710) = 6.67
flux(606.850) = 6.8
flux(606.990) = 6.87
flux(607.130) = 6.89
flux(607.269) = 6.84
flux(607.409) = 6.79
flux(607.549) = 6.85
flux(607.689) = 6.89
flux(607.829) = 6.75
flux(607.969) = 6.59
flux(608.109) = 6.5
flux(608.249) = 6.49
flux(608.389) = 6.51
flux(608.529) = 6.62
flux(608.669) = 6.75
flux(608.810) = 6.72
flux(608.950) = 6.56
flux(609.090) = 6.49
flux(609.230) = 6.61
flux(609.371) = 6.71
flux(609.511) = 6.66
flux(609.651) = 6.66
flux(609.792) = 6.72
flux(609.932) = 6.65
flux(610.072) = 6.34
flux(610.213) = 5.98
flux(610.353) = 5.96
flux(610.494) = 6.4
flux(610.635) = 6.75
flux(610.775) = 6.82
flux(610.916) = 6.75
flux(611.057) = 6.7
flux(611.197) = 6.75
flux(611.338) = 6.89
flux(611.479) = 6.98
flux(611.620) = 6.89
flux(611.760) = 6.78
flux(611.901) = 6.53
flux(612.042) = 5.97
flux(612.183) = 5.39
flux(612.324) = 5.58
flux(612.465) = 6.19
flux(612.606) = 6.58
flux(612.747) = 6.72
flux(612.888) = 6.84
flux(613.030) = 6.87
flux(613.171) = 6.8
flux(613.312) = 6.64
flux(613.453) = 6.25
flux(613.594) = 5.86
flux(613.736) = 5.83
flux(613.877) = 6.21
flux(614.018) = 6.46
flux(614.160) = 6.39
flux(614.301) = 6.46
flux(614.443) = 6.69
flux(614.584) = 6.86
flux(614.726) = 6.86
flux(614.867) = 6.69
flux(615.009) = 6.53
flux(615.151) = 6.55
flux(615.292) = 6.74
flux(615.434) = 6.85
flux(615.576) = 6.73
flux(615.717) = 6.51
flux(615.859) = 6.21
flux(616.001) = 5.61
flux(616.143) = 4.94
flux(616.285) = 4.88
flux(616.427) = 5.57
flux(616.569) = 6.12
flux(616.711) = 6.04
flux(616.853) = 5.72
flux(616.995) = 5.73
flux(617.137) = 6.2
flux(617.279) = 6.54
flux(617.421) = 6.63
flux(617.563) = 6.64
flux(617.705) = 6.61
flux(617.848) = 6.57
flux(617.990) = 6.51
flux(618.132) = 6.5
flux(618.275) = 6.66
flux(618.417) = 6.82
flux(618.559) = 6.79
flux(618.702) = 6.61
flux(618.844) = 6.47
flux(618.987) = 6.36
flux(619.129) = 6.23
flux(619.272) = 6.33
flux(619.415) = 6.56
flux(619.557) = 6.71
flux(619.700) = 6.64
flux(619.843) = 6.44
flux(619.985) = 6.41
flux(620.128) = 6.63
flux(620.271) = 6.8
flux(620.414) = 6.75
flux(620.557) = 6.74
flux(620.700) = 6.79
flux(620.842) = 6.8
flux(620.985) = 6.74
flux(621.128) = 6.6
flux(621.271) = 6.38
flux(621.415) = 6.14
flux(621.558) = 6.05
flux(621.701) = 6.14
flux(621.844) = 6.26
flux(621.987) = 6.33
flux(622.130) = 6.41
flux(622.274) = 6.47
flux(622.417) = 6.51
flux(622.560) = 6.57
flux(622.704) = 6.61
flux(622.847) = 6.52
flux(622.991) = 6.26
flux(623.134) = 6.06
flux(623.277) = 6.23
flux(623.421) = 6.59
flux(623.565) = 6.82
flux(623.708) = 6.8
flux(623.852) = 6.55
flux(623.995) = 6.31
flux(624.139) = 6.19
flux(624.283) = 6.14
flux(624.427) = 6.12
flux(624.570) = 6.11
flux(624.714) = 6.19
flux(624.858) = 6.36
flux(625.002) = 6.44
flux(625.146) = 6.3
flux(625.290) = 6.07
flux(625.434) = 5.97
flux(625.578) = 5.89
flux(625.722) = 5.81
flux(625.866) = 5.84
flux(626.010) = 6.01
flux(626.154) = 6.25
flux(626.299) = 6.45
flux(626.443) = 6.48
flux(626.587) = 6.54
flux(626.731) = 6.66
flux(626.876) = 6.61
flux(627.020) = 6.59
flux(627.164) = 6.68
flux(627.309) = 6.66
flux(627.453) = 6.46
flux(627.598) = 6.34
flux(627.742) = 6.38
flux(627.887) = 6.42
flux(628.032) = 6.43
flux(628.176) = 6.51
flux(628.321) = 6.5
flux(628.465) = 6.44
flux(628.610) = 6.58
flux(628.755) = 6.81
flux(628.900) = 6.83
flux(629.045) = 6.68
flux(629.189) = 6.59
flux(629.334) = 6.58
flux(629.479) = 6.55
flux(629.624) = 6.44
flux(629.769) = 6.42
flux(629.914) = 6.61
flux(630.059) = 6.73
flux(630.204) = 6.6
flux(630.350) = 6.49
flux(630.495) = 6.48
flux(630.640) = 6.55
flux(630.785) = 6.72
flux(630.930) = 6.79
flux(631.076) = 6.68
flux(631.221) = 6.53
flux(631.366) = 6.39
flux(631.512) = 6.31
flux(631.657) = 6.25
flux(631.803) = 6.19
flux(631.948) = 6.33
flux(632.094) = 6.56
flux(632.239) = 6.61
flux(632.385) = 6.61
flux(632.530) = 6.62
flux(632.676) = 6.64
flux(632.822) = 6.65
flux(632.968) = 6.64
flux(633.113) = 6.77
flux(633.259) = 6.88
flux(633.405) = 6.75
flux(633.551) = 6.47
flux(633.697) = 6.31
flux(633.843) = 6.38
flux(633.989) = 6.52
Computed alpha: 1.1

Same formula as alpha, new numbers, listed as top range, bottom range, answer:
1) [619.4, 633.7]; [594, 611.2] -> 1.05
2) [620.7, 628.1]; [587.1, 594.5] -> 1.17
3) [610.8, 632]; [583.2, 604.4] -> 1.09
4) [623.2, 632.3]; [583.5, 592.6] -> 1.19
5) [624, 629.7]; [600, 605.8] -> 1.03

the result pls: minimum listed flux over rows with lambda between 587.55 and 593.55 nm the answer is 2.92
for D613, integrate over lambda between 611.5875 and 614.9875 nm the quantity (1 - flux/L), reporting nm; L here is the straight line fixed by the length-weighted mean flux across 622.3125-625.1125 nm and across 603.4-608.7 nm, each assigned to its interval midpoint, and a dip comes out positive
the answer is 0.10 nm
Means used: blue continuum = 6.77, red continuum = 6.39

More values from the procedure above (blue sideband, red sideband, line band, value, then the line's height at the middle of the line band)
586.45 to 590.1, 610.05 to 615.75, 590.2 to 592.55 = -0.46 nm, 5.58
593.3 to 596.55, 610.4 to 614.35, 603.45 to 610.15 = -0.21 nm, 6.53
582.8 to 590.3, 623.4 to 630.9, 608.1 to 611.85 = -0.20 nm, 6.28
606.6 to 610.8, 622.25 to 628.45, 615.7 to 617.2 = 0.17 nm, 6.5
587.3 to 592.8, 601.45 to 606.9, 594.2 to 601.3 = -0.36 nm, 6.33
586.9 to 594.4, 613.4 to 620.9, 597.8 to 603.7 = -0.43 nm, 6.19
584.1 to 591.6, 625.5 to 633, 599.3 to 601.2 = -0.15 nm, 6.18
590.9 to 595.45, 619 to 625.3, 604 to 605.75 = -0.07 nm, 6.57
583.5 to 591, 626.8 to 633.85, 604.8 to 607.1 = -0.19 nm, 6.26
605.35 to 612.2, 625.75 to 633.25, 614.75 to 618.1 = 0.18 nm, 6.6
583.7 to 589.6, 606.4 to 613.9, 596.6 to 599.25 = -0.15 nm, 6.29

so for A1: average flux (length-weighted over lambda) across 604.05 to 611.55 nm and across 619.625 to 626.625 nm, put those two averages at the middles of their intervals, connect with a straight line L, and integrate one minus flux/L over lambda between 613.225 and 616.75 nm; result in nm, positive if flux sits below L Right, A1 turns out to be 0.16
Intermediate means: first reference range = 6.71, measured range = 6.26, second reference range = 6.38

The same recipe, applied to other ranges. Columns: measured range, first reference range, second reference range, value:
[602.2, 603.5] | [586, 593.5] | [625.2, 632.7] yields -0.112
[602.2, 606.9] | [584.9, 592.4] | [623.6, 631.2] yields -0.449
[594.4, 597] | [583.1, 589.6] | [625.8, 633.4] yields -0.185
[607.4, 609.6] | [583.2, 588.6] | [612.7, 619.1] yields -0.079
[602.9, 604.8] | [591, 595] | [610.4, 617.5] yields -0.107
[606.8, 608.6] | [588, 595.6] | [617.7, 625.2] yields -0.125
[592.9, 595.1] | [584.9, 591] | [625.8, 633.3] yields -0.256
